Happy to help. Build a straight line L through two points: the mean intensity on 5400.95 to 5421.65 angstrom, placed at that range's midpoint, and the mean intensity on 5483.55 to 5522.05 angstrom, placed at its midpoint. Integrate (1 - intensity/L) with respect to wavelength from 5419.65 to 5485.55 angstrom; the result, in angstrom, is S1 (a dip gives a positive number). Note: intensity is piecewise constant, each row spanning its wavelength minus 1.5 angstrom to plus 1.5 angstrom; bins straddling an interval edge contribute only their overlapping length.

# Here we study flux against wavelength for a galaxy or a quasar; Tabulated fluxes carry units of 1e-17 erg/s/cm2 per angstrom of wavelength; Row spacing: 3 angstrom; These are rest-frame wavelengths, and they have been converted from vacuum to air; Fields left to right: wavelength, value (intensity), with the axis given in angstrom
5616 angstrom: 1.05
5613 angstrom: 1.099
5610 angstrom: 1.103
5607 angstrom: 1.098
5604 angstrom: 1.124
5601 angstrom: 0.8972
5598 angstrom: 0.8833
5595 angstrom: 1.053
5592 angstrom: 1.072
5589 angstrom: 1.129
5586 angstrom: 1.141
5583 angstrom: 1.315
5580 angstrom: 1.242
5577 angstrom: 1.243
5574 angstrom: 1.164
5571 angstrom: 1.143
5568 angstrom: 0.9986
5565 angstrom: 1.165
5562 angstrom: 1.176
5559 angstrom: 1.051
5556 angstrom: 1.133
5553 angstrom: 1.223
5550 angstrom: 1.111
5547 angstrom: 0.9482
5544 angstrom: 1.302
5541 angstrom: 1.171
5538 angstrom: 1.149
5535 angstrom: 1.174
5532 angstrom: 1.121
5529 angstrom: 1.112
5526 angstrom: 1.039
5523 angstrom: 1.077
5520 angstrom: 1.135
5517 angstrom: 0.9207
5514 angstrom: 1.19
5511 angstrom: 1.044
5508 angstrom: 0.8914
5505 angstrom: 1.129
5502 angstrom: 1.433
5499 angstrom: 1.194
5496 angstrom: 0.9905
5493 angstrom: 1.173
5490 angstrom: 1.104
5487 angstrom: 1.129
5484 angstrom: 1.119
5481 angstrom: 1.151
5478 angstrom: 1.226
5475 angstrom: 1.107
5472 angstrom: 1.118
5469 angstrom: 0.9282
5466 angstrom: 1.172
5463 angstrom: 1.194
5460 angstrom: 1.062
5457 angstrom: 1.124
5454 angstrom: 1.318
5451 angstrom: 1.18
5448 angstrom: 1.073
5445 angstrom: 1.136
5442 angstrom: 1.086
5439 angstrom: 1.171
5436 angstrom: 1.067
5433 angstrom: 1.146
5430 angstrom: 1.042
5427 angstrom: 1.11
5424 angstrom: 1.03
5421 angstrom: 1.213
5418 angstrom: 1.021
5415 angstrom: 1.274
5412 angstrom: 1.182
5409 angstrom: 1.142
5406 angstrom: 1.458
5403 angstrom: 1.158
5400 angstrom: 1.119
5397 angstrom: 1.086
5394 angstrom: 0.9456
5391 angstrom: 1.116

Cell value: 2.0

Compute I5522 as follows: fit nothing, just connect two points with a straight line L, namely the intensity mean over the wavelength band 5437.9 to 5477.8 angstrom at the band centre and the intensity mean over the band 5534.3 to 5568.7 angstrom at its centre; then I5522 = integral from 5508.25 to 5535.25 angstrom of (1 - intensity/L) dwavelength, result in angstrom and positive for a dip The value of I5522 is 1.4 angstrom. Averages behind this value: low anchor 1.13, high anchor 1.14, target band 1.08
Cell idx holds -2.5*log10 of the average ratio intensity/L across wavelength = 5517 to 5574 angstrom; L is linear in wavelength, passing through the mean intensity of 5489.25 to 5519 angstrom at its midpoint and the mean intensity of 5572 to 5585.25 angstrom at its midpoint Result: 0.05 mag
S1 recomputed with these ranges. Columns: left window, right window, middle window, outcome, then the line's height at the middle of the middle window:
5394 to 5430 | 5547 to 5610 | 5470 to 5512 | 0.16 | 1.13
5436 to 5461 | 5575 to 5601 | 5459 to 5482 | 0.35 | 1.14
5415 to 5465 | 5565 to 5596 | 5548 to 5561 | 0.27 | 1.15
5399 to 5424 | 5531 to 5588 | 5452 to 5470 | 0.57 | 1.18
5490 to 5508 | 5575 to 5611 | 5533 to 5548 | -0.28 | 1.13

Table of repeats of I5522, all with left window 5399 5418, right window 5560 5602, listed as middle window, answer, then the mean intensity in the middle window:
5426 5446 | 1.5 angstrom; 1.11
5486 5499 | 0.6 angstrom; 1.11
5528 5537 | 0.0 angstrom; 1.14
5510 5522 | 0.8 angstrom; 1.07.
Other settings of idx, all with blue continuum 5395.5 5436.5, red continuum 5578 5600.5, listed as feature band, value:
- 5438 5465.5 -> -0.01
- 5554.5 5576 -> 0.00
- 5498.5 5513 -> -0.01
